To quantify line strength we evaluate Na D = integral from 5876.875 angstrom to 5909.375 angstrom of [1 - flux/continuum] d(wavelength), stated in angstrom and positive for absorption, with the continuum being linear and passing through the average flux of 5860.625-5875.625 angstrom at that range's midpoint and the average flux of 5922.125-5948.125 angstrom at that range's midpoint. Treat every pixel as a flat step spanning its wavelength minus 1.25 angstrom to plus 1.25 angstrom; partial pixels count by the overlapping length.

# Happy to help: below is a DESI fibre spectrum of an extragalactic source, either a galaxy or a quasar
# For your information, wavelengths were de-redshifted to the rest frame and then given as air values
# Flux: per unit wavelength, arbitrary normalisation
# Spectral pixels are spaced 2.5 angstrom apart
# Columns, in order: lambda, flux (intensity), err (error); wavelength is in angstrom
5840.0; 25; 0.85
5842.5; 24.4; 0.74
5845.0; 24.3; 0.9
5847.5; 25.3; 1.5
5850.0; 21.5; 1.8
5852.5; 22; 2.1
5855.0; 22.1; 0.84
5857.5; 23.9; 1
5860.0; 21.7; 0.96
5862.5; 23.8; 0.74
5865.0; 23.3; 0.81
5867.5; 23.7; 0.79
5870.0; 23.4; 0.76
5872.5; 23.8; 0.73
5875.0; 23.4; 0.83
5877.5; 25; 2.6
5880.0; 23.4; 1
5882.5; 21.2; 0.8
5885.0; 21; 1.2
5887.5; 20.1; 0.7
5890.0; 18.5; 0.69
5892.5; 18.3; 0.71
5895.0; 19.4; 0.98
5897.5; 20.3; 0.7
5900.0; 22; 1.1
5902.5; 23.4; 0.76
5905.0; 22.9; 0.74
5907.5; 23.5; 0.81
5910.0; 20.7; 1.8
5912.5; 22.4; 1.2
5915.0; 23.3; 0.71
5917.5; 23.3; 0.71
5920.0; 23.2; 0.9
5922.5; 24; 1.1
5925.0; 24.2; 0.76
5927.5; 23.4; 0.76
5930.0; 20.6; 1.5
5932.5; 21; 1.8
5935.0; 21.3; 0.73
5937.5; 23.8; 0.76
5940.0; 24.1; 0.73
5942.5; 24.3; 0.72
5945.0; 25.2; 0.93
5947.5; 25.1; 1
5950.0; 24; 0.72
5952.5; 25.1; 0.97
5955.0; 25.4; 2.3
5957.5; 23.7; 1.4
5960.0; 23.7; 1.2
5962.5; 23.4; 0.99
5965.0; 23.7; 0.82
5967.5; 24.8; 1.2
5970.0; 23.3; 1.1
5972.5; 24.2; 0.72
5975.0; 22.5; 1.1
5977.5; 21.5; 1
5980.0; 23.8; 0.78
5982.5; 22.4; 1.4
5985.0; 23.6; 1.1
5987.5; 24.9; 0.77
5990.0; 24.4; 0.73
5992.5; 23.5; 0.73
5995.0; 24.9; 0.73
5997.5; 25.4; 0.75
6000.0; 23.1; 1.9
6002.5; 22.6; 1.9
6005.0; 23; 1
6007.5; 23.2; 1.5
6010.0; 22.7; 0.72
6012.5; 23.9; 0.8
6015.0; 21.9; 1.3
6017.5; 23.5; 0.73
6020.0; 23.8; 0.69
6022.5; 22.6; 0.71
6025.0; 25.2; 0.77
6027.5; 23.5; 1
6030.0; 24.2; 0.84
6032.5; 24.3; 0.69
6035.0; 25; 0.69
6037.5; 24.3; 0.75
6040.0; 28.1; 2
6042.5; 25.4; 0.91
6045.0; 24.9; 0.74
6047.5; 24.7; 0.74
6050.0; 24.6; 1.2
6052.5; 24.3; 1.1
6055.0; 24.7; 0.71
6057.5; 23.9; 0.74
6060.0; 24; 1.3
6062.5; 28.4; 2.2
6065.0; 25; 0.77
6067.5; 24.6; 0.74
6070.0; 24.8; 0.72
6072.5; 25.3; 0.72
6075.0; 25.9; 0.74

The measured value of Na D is 2.8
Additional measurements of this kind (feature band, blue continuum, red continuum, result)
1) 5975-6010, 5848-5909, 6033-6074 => 0.9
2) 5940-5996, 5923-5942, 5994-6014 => -2.0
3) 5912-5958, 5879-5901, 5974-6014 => -3.9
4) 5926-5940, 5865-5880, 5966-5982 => 0.7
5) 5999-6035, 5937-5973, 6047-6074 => 1.8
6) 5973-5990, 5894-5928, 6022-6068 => 0.4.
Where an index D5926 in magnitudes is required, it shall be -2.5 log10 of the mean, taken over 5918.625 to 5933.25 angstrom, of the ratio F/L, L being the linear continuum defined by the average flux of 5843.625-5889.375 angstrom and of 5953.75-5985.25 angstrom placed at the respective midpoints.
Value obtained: 0.02 mag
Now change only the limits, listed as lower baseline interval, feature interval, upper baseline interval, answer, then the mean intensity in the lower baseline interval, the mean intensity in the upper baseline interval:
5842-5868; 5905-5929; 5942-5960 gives 0.05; 23.2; 24.6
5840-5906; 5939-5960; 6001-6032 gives -0.07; 22.4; 23.4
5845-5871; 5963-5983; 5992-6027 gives 0.01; 23.1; 23.5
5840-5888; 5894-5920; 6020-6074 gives 0.06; 23.1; 24.8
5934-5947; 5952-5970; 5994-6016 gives -0.02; 23.9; 23.4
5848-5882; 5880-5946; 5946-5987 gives 0.06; 23.2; 23.8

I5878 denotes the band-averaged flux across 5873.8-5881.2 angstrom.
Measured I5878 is 23.9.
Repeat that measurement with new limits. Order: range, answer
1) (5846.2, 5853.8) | 22.9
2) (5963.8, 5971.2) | 23.9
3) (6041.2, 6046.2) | 25.2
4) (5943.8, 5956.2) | 25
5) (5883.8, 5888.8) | 20.5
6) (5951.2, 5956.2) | 25.2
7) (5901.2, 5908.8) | 23.2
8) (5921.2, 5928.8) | 23.8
